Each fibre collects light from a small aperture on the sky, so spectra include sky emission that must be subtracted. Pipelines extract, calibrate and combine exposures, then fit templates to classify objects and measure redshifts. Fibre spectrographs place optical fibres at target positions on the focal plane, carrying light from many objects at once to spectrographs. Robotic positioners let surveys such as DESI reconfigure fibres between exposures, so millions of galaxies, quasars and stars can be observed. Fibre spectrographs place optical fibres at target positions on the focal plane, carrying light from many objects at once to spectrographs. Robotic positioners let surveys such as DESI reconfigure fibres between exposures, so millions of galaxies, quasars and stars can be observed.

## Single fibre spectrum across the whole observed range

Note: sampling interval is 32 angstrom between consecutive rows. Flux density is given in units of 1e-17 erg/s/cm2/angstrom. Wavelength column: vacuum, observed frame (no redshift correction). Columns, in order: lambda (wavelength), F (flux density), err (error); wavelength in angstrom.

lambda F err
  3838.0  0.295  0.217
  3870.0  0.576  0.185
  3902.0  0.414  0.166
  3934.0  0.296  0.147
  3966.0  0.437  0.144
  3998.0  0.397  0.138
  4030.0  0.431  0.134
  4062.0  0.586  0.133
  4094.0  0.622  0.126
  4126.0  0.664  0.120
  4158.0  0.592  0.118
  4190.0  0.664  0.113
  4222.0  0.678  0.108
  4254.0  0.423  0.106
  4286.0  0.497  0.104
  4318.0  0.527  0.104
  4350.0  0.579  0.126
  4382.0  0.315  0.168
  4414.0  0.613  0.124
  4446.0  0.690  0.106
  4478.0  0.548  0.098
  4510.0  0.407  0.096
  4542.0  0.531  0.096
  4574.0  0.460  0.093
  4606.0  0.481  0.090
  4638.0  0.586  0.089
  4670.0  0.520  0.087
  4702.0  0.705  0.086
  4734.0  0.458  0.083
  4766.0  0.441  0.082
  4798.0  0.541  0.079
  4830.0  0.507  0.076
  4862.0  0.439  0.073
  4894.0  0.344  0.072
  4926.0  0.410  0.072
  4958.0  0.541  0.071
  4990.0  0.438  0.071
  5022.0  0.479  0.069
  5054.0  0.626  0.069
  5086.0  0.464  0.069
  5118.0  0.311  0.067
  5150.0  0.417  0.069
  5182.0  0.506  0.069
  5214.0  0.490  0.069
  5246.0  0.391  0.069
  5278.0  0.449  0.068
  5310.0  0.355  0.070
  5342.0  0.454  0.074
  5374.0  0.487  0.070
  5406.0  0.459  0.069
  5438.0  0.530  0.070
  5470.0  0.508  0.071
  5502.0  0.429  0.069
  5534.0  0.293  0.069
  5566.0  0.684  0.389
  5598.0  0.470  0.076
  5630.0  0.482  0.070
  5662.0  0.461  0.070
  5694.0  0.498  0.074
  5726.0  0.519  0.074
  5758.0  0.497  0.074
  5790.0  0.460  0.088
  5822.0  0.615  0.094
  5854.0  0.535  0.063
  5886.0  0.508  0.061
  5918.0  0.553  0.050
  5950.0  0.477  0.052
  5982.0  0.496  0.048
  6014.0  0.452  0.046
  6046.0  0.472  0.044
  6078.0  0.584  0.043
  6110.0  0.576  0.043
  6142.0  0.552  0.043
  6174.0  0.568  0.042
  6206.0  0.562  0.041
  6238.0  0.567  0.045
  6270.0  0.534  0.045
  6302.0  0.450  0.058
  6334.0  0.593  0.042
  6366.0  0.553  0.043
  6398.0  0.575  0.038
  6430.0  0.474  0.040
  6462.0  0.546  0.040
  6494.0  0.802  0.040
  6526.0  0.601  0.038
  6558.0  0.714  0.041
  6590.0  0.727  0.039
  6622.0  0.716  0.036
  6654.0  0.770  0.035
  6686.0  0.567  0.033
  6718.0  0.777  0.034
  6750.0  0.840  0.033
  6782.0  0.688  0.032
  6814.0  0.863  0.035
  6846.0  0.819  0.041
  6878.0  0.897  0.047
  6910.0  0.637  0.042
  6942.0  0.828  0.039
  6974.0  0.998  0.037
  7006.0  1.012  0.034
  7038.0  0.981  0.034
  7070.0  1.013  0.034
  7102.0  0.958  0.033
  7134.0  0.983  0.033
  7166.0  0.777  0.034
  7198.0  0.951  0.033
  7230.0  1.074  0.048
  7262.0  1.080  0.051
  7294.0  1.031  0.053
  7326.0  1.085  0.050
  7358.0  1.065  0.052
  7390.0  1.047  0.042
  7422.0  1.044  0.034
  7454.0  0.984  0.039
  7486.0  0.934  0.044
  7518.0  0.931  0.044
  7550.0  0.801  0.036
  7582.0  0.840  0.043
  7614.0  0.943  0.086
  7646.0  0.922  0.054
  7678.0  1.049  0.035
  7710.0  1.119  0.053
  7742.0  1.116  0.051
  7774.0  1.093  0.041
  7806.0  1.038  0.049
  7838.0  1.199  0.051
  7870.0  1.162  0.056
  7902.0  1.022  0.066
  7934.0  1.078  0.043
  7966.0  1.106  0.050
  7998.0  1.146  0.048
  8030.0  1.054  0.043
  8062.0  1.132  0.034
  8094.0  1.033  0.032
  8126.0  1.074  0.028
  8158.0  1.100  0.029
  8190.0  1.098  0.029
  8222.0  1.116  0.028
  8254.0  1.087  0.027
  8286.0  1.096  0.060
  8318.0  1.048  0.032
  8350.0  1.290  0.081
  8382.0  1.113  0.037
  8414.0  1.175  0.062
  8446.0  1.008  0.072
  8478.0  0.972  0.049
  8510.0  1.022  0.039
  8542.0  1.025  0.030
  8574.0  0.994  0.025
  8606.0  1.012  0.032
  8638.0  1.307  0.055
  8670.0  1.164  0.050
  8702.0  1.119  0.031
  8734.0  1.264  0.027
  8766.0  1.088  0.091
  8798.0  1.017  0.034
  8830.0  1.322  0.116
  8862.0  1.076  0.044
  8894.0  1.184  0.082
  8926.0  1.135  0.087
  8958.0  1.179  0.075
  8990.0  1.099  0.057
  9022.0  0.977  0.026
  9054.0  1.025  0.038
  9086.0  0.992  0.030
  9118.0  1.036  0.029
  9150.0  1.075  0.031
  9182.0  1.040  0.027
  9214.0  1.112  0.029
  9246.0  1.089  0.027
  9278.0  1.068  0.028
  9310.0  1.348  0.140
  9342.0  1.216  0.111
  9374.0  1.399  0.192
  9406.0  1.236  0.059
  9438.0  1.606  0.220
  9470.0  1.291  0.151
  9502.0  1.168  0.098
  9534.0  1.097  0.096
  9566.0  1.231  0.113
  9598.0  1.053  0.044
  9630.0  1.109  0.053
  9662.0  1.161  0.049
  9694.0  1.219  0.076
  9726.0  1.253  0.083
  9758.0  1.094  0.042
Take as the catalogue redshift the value 0.74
